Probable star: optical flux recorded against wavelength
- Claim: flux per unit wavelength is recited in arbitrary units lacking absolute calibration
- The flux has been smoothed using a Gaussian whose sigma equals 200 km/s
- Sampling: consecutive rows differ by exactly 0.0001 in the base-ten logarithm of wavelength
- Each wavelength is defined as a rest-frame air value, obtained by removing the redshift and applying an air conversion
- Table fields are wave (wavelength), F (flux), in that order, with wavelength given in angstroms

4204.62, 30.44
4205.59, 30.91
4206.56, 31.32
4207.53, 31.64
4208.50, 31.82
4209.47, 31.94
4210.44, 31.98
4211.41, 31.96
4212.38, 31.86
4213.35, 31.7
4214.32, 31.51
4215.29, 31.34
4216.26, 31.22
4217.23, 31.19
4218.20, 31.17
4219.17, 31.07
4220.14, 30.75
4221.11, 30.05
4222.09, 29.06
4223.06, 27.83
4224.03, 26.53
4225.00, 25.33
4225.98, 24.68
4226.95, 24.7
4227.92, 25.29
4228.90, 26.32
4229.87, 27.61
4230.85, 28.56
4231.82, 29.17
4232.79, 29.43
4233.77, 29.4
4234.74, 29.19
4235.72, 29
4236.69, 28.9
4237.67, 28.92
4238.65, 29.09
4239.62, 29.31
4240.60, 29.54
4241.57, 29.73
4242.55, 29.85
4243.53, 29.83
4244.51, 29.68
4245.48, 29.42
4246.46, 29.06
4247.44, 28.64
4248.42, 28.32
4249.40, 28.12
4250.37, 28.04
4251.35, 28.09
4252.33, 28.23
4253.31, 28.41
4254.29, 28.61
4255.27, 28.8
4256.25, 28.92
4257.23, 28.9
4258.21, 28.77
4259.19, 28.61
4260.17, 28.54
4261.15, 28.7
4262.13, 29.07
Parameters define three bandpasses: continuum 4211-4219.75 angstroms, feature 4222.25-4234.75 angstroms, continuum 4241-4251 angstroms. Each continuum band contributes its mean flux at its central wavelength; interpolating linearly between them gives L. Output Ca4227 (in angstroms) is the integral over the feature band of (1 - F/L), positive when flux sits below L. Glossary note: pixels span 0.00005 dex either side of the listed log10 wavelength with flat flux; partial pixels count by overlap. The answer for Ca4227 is 1.3 angstroms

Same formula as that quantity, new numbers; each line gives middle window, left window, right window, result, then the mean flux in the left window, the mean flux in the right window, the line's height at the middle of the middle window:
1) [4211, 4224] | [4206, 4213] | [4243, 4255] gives 0.20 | 31.8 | 28.7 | 31.1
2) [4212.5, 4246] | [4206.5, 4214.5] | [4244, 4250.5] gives 1.34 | 31.8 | 28.8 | 30.3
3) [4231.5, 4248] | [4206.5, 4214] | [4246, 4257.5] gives 0.08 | 31.8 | 28.5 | 29.4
